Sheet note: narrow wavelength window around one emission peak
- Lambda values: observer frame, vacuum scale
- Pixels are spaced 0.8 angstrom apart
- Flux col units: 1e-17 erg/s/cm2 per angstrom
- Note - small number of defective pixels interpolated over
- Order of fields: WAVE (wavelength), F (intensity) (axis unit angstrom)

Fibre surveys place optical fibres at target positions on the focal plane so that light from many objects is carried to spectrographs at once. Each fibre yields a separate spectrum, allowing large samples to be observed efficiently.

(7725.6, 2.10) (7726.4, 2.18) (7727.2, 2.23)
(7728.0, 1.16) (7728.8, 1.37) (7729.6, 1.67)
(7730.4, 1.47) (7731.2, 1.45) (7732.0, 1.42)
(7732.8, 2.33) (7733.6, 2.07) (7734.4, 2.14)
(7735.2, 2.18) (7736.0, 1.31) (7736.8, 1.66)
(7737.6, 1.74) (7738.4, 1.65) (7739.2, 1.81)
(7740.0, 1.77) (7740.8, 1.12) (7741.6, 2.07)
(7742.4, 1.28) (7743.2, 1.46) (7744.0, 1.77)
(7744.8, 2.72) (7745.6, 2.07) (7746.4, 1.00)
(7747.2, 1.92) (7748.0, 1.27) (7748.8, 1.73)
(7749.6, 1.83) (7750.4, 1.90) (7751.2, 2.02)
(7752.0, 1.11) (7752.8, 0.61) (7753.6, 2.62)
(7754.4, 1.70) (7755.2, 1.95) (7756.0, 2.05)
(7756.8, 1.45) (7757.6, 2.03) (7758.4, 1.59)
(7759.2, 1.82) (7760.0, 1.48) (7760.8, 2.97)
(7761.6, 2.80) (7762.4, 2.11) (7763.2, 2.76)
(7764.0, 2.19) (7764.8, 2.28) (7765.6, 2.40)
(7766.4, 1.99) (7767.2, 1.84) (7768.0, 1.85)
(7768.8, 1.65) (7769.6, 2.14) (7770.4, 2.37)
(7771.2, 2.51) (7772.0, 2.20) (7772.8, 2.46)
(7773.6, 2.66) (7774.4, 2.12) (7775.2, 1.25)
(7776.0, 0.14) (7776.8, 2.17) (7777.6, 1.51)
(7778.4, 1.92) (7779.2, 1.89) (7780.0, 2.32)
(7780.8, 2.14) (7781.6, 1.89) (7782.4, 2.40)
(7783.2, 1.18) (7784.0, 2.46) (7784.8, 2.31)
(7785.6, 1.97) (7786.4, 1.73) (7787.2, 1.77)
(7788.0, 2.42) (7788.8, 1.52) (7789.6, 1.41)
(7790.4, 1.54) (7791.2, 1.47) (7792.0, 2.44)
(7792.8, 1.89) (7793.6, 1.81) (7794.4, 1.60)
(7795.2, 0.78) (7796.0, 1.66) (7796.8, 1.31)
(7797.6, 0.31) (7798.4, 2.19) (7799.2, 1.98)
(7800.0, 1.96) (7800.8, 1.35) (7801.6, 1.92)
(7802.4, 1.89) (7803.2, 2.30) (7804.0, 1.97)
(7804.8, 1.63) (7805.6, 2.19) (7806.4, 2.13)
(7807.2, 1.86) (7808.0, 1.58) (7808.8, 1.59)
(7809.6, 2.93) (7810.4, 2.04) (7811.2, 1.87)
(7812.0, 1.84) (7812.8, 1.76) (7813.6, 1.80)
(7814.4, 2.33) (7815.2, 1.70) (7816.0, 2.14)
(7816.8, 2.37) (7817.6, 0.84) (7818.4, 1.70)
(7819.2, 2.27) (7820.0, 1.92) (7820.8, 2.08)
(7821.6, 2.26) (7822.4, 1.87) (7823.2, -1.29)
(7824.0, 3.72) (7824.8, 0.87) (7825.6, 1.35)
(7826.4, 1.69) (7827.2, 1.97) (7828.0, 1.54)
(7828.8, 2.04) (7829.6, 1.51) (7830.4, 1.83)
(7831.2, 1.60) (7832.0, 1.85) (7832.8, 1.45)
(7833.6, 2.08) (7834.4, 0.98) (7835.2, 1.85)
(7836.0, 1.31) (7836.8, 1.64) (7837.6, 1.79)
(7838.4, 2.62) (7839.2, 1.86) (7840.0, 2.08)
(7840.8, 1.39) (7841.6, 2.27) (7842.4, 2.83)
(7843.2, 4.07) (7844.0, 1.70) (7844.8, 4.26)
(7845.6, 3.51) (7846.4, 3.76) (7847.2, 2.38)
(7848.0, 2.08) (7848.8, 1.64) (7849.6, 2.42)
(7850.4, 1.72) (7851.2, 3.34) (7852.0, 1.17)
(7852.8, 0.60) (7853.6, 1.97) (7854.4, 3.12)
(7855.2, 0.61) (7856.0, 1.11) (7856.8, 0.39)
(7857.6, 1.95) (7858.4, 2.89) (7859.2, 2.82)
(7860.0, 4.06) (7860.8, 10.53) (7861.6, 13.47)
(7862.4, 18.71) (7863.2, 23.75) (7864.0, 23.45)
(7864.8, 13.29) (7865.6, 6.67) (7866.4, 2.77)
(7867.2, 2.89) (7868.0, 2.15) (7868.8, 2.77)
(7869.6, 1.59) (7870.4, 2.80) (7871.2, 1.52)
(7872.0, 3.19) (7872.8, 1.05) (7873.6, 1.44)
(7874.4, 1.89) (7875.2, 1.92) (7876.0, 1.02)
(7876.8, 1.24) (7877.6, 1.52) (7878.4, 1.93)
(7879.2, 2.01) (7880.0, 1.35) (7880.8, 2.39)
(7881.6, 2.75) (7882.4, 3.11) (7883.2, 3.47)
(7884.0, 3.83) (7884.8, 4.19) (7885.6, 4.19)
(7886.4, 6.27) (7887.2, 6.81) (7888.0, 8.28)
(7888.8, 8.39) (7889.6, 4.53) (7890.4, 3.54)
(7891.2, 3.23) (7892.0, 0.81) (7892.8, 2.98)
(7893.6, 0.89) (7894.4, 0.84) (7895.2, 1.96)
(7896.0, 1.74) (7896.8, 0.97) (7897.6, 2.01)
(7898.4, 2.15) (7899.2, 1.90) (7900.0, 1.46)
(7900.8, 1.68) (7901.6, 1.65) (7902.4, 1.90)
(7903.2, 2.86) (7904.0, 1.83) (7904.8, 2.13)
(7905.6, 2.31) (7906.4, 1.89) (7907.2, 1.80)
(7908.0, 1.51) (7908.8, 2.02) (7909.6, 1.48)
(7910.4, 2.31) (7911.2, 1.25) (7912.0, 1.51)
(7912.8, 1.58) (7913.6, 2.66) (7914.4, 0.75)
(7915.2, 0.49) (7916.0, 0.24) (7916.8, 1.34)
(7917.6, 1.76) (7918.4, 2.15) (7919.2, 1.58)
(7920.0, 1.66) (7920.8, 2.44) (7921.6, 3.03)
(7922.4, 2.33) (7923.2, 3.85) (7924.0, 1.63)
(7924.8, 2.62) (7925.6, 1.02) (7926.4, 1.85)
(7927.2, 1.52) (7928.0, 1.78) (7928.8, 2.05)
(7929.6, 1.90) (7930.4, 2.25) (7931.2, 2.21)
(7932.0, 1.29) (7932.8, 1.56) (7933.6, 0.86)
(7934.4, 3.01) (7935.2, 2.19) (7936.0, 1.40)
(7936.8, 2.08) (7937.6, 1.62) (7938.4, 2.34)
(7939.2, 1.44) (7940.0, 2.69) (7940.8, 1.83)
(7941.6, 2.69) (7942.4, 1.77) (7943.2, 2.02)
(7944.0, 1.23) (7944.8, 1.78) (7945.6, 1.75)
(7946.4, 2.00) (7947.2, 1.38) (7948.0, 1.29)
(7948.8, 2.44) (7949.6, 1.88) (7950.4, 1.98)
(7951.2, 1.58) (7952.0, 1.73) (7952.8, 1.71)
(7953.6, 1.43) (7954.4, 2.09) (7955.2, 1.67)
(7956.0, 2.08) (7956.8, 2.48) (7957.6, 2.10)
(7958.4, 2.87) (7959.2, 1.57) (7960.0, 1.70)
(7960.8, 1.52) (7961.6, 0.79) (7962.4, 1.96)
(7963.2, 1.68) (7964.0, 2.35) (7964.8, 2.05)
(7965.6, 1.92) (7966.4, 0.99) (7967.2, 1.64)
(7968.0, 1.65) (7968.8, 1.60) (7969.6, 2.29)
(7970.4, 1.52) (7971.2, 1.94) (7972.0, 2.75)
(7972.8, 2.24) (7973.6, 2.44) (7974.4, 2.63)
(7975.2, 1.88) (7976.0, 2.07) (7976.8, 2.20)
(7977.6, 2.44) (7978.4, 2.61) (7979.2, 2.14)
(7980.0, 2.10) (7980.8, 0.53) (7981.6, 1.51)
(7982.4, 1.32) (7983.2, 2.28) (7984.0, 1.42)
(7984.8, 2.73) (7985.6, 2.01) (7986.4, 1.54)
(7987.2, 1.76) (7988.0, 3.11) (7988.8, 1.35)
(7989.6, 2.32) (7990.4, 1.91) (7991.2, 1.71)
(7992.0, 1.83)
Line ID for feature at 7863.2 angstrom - H-alpha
